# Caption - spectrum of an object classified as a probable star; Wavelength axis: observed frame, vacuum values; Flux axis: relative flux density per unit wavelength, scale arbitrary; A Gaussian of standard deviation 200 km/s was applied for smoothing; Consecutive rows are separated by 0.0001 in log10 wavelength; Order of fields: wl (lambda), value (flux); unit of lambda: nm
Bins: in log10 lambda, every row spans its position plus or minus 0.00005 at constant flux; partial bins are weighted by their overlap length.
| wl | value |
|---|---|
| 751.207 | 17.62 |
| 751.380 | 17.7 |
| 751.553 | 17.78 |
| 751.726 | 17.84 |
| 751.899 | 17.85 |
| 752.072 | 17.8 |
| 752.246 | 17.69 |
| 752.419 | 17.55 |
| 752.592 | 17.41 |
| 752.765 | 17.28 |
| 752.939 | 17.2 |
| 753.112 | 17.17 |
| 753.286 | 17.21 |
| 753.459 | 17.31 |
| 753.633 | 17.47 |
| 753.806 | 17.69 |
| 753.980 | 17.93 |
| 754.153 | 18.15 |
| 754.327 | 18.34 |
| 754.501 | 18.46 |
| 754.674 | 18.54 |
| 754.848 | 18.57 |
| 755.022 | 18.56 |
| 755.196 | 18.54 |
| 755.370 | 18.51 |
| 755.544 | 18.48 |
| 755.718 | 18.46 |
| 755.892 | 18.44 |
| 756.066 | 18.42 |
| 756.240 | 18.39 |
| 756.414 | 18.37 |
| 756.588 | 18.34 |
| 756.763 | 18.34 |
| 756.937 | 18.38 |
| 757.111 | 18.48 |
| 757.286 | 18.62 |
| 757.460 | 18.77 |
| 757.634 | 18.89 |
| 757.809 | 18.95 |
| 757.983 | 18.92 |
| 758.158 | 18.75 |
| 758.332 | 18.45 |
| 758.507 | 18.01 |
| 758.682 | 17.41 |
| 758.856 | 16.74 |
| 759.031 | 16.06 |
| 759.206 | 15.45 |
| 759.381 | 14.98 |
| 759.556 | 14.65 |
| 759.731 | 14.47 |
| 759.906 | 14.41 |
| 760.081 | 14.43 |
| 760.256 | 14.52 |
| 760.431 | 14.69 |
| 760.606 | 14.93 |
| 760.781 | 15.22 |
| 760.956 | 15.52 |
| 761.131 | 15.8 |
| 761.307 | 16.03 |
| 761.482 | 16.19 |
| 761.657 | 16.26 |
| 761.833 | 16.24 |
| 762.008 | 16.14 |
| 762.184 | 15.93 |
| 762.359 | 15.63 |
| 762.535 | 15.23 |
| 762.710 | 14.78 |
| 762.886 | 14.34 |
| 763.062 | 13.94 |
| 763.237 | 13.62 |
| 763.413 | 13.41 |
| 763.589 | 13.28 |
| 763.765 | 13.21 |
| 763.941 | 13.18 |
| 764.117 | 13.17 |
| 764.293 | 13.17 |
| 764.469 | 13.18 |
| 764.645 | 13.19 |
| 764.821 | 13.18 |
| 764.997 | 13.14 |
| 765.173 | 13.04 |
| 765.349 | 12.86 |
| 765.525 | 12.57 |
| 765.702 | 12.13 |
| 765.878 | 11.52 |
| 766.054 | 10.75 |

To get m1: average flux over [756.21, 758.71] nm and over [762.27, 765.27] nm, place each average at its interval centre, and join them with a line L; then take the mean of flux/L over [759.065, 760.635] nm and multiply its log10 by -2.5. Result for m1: 0.13 mag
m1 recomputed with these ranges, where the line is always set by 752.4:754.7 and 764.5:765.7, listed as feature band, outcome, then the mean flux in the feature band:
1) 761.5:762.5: -0.13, 16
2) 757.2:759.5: -0.13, 17.7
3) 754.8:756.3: -0.10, 18.5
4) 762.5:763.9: -0.01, 13.9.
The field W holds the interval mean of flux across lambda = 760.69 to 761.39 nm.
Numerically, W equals 15.6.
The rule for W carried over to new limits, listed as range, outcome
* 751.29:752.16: 17.8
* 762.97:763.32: 13.8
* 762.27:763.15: 14.8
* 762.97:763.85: 13.5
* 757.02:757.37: 18.5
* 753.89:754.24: 18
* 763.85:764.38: 13.2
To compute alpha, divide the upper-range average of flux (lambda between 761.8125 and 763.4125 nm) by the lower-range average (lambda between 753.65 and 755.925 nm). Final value 0.8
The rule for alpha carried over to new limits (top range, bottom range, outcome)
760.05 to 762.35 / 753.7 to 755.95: 0.85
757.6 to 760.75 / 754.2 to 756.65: 0.88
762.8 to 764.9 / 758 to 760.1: 0.82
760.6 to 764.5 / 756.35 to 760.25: 0.86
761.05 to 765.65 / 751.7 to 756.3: 0.79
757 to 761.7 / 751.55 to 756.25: 0.92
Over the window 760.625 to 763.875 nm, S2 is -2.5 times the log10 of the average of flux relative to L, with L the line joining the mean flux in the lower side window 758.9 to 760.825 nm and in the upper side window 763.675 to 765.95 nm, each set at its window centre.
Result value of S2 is -0.08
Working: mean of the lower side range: 14.9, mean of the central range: 15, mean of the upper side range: 12.9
